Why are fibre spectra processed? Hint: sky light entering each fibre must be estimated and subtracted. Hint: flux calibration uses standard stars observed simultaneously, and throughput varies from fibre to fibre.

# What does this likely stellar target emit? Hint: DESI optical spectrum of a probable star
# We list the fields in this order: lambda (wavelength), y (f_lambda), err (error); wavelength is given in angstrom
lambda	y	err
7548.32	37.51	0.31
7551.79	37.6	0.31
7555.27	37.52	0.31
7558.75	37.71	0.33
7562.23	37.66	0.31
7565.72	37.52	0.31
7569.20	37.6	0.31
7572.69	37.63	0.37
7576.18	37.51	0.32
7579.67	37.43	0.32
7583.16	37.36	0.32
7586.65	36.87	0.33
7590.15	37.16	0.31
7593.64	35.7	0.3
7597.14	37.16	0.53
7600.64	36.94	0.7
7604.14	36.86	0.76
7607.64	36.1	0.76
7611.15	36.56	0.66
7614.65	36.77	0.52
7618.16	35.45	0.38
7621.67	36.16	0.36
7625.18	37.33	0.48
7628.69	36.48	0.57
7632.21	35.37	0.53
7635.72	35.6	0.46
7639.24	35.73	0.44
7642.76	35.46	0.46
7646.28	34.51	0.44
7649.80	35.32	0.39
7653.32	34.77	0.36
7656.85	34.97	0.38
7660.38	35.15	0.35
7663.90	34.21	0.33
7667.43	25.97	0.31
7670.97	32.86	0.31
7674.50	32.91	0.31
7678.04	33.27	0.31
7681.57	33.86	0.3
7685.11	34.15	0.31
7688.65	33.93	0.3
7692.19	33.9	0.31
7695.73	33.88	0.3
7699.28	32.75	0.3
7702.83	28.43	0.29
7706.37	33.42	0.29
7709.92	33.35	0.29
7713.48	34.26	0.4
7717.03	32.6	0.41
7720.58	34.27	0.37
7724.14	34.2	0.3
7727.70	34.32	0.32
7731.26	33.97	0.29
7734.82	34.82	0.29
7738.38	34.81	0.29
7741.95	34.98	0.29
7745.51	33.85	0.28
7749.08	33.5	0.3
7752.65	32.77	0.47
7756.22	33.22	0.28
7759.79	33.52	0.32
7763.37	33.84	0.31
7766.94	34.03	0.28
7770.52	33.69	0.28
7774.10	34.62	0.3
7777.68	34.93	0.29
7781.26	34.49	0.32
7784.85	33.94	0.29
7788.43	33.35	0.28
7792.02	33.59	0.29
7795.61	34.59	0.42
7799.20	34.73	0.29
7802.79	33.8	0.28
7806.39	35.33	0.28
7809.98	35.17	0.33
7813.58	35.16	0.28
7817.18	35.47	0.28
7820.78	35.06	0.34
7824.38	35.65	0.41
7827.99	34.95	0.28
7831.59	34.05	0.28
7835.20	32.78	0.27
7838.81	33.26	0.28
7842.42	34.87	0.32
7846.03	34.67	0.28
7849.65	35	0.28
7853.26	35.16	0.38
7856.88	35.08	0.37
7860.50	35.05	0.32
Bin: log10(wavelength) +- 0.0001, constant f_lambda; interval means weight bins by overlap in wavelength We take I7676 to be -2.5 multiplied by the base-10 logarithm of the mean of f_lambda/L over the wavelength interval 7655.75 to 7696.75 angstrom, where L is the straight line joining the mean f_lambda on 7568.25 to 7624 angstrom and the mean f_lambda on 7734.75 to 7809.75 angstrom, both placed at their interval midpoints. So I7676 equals 0.07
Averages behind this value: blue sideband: 36.8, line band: 33.2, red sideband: 34.1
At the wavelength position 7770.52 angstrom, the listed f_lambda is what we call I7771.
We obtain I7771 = 33.69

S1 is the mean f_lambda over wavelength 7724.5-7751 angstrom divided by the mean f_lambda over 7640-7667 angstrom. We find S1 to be 1.0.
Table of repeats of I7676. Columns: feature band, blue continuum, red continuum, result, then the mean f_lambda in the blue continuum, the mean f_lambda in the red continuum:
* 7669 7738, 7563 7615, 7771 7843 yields 0.071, 37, 34.5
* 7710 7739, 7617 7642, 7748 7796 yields 0.015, 36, 33.8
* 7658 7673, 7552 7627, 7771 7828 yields 0.126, 37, 34.6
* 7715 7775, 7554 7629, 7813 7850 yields 0.047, 37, 34.6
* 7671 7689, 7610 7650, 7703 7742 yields 0.040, 35.9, 33.8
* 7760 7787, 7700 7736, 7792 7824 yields 0.003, 33.3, 34.9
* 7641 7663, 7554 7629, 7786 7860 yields 0.041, 37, 34.6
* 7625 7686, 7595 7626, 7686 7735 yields 0.028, 36.6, 33.4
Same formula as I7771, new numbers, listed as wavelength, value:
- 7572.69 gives 37.63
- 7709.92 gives 33.35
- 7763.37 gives 33.84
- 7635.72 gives 35.6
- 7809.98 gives 35.17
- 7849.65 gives 35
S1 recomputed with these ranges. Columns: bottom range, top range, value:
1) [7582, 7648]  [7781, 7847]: 0.95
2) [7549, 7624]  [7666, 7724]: 0.89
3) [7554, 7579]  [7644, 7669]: 0.90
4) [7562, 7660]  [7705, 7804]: 0.93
